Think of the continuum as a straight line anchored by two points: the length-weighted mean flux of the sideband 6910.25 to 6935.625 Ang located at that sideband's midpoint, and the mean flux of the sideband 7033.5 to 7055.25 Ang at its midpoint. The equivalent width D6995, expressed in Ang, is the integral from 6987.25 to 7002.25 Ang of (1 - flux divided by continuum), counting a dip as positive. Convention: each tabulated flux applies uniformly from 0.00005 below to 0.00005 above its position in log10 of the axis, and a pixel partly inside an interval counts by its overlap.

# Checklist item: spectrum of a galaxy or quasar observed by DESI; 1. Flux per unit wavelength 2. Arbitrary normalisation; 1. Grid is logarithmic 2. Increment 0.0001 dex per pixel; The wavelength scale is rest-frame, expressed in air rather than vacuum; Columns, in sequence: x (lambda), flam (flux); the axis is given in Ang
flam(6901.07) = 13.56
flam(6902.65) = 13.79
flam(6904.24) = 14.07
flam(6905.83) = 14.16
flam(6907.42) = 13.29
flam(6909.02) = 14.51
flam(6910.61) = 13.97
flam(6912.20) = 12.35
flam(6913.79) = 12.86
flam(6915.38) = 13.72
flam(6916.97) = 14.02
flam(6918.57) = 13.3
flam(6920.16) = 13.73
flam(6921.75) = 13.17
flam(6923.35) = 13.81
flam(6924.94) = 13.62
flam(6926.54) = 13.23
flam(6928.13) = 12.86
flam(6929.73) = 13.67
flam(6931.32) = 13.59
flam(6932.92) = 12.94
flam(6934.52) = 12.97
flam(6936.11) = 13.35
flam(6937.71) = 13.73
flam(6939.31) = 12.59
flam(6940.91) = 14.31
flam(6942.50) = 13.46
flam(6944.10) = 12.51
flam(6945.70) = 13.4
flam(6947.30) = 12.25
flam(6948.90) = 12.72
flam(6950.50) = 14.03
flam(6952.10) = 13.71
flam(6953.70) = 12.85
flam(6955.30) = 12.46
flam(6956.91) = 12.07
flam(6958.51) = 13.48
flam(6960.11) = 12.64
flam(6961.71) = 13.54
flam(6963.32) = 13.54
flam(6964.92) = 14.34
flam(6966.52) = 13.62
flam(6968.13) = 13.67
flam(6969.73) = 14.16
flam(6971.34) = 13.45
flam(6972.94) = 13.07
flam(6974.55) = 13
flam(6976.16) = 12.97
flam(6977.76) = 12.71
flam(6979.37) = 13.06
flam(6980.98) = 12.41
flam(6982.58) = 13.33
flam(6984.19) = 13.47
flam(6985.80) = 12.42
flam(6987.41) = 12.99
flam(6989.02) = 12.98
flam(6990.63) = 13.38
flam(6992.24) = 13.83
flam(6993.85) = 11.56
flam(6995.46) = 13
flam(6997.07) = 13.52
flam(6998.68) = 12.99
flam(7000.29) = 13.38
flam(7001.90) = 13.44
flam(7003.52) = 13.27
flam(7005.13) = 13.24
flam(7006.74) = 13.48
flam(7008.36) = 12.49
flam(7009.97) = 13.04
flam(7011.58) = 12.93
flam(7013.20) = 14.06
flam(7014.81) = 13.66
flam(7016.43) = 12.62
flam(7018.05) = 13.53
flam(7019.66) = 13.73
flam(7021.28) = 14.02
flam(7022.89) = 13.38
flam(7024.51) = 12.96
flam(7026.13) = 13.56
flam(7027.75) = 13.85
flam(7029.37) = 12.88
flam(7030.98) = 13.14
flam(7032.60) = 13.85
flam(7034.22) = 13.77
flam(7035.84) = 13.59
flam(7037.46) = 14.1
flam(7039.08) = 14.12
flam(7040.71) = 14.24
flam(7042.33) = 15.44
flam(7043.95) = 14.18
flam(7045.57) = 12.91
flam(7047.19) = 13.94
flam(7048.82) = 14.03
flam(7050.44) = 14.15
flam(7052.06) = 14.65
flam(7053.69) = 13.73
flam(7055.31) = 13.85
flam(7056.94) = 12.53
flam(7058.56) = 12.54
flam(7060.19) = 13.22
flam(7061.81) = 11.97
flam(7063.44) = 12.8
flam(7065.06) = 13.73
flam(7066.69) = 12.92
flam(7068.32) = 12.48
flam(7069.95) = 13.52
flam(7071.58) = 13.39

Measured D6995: 0.7 Ang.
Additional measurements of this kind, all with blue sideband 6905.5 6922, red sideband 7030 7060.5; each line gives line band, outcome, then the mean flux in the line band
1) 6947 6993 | 1.6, 13.2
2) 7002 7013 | 0.5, 13.1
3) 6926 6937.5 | 0.3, 13.3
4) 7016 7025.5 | 0.2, 13.4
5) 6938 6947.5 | 0.3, 13.2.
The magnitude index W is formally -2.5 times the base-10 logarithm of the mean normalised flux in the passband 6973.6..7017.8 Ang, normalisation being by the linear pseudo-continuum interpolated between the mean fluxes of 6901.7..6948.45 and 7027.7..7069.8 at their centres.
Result 0.03 mag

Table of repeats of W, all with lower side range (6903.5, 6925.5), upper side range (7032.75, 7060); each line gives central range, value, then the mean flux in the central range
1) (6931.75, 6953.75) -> 0.04 mag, 13.2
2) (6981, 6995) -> 0.06 mag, 13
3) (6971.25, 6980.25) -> 0.06 mag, 13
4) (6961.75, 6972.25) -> -0.01 mag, 13.8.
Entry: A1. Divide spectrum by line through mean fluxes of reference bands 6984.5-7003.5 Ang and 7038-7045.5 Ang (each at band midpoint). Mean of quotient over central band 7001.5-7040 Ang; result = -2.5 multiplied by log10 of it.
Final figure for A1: 0.03 mag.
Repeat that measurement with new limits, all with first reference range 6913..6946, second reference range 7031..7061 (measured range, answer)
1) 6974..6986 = 0.050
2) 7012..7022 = 0.010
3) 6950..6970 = 0.010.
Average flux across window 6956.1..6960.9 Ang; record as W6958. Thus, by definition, 12.7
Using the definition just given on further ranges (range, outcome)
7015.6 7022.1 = 13.5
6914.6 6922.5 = 13.6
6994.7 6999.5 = 13.2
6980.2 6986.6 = 12.9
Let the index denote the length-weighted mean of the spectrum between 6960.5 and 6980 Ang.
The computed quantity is 13.4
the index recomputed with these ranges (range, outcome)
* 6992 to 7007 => 13.1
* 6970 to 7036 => 13.2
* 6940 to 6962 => 13.1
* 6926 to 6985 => 13.2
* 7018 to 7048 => 13.8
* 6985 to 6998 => 13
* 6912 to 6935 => 13.4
